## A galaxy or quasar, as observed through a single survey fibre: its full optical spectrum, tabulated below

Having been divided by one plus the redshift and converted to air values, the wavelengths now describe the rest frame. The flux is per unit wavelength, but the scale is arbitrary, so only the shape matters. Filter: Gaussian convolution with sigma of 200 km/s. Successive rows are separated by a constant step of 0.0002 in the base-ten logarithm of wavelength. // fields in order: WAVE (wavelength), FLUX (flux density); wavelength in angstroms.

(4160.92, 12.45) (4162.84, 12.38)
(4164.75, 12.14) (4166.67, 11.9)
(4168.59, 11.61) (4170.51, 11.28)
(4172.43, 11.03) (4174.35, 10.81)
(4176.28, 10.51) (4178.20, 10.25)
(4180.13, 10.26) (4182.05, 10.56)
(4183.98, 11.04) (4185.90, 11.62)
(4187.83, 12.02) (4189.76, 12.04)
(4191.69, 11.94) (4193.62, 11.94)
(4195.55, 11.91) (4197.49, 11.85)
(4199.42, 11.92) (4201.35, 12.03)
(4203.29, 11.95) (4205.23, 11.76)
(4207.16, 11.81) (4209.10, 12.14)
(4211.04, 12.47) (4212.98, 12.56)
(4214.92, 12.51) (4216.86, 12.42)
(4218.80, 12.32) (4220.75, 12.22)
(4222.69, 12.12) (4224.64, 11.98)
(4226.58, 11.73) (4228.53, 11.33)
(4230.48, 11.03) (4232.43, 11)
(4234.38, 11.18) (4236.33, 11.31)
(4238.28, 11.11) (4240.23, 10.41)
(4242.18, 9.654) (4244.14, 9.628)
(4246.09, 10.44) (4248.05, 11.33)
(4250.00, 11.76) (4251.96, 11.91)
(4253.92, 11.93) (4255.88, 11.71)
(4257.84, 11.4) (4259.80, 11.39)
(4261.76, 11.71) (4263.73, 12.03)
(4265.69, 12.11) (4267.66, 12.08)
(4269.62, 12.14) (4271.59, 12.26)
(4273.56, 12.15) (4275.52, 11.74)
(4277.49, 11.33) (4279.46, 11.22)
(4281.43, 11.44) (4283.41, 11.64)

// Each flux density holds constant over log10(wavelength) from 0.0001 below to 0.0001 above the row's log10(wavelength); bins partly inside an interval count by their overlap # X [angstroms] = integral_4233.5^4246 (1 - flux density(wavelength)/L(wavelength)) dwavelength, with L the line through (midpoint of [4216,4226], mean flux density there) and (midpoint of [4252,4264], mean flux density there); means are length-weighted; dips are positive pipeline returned 1.5 angstroms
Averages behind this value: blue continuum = 12.2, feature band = 10.5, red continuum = 11.7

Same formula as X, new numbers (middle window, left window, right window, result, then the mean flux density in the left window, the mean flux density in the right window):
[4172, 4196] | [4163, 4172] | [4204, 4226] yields 1.4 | 11.8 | 12.2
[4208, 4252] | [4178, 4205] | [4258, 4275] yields 1.0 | 11.6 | 12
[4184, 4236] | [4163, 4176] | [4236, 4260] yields -2.9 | 11.5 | 11.1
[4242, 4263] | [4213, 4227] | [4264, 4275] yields 1.6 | 12.2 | 12.1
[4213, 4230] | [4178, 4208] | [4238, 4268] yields -0.9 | 11.6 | 11.3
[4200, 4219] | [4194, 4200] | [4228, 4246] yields -1.1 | 11.9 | 10.7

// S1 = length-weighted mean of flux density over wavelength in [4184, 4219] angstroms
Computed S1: 12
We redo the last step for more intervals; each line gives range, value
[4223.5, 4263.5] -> 11.2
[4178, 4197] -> 11.4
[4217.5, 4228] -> 12.1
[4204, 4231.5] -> 12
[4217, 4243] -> 11.4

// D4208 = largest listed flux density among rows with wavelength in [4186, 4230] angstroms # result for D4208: 12.56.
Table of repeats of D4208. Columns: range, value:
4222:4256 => 12.12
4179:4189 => 12.02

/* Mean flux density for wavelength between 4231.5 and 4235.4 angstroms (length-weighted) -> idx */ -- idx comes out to 11.1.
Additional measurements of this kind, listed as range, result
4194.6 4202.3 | 11.9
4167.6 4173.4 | 11.3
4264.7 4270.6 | 12.1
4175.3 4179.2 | 10.4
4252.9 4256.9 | 11.8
